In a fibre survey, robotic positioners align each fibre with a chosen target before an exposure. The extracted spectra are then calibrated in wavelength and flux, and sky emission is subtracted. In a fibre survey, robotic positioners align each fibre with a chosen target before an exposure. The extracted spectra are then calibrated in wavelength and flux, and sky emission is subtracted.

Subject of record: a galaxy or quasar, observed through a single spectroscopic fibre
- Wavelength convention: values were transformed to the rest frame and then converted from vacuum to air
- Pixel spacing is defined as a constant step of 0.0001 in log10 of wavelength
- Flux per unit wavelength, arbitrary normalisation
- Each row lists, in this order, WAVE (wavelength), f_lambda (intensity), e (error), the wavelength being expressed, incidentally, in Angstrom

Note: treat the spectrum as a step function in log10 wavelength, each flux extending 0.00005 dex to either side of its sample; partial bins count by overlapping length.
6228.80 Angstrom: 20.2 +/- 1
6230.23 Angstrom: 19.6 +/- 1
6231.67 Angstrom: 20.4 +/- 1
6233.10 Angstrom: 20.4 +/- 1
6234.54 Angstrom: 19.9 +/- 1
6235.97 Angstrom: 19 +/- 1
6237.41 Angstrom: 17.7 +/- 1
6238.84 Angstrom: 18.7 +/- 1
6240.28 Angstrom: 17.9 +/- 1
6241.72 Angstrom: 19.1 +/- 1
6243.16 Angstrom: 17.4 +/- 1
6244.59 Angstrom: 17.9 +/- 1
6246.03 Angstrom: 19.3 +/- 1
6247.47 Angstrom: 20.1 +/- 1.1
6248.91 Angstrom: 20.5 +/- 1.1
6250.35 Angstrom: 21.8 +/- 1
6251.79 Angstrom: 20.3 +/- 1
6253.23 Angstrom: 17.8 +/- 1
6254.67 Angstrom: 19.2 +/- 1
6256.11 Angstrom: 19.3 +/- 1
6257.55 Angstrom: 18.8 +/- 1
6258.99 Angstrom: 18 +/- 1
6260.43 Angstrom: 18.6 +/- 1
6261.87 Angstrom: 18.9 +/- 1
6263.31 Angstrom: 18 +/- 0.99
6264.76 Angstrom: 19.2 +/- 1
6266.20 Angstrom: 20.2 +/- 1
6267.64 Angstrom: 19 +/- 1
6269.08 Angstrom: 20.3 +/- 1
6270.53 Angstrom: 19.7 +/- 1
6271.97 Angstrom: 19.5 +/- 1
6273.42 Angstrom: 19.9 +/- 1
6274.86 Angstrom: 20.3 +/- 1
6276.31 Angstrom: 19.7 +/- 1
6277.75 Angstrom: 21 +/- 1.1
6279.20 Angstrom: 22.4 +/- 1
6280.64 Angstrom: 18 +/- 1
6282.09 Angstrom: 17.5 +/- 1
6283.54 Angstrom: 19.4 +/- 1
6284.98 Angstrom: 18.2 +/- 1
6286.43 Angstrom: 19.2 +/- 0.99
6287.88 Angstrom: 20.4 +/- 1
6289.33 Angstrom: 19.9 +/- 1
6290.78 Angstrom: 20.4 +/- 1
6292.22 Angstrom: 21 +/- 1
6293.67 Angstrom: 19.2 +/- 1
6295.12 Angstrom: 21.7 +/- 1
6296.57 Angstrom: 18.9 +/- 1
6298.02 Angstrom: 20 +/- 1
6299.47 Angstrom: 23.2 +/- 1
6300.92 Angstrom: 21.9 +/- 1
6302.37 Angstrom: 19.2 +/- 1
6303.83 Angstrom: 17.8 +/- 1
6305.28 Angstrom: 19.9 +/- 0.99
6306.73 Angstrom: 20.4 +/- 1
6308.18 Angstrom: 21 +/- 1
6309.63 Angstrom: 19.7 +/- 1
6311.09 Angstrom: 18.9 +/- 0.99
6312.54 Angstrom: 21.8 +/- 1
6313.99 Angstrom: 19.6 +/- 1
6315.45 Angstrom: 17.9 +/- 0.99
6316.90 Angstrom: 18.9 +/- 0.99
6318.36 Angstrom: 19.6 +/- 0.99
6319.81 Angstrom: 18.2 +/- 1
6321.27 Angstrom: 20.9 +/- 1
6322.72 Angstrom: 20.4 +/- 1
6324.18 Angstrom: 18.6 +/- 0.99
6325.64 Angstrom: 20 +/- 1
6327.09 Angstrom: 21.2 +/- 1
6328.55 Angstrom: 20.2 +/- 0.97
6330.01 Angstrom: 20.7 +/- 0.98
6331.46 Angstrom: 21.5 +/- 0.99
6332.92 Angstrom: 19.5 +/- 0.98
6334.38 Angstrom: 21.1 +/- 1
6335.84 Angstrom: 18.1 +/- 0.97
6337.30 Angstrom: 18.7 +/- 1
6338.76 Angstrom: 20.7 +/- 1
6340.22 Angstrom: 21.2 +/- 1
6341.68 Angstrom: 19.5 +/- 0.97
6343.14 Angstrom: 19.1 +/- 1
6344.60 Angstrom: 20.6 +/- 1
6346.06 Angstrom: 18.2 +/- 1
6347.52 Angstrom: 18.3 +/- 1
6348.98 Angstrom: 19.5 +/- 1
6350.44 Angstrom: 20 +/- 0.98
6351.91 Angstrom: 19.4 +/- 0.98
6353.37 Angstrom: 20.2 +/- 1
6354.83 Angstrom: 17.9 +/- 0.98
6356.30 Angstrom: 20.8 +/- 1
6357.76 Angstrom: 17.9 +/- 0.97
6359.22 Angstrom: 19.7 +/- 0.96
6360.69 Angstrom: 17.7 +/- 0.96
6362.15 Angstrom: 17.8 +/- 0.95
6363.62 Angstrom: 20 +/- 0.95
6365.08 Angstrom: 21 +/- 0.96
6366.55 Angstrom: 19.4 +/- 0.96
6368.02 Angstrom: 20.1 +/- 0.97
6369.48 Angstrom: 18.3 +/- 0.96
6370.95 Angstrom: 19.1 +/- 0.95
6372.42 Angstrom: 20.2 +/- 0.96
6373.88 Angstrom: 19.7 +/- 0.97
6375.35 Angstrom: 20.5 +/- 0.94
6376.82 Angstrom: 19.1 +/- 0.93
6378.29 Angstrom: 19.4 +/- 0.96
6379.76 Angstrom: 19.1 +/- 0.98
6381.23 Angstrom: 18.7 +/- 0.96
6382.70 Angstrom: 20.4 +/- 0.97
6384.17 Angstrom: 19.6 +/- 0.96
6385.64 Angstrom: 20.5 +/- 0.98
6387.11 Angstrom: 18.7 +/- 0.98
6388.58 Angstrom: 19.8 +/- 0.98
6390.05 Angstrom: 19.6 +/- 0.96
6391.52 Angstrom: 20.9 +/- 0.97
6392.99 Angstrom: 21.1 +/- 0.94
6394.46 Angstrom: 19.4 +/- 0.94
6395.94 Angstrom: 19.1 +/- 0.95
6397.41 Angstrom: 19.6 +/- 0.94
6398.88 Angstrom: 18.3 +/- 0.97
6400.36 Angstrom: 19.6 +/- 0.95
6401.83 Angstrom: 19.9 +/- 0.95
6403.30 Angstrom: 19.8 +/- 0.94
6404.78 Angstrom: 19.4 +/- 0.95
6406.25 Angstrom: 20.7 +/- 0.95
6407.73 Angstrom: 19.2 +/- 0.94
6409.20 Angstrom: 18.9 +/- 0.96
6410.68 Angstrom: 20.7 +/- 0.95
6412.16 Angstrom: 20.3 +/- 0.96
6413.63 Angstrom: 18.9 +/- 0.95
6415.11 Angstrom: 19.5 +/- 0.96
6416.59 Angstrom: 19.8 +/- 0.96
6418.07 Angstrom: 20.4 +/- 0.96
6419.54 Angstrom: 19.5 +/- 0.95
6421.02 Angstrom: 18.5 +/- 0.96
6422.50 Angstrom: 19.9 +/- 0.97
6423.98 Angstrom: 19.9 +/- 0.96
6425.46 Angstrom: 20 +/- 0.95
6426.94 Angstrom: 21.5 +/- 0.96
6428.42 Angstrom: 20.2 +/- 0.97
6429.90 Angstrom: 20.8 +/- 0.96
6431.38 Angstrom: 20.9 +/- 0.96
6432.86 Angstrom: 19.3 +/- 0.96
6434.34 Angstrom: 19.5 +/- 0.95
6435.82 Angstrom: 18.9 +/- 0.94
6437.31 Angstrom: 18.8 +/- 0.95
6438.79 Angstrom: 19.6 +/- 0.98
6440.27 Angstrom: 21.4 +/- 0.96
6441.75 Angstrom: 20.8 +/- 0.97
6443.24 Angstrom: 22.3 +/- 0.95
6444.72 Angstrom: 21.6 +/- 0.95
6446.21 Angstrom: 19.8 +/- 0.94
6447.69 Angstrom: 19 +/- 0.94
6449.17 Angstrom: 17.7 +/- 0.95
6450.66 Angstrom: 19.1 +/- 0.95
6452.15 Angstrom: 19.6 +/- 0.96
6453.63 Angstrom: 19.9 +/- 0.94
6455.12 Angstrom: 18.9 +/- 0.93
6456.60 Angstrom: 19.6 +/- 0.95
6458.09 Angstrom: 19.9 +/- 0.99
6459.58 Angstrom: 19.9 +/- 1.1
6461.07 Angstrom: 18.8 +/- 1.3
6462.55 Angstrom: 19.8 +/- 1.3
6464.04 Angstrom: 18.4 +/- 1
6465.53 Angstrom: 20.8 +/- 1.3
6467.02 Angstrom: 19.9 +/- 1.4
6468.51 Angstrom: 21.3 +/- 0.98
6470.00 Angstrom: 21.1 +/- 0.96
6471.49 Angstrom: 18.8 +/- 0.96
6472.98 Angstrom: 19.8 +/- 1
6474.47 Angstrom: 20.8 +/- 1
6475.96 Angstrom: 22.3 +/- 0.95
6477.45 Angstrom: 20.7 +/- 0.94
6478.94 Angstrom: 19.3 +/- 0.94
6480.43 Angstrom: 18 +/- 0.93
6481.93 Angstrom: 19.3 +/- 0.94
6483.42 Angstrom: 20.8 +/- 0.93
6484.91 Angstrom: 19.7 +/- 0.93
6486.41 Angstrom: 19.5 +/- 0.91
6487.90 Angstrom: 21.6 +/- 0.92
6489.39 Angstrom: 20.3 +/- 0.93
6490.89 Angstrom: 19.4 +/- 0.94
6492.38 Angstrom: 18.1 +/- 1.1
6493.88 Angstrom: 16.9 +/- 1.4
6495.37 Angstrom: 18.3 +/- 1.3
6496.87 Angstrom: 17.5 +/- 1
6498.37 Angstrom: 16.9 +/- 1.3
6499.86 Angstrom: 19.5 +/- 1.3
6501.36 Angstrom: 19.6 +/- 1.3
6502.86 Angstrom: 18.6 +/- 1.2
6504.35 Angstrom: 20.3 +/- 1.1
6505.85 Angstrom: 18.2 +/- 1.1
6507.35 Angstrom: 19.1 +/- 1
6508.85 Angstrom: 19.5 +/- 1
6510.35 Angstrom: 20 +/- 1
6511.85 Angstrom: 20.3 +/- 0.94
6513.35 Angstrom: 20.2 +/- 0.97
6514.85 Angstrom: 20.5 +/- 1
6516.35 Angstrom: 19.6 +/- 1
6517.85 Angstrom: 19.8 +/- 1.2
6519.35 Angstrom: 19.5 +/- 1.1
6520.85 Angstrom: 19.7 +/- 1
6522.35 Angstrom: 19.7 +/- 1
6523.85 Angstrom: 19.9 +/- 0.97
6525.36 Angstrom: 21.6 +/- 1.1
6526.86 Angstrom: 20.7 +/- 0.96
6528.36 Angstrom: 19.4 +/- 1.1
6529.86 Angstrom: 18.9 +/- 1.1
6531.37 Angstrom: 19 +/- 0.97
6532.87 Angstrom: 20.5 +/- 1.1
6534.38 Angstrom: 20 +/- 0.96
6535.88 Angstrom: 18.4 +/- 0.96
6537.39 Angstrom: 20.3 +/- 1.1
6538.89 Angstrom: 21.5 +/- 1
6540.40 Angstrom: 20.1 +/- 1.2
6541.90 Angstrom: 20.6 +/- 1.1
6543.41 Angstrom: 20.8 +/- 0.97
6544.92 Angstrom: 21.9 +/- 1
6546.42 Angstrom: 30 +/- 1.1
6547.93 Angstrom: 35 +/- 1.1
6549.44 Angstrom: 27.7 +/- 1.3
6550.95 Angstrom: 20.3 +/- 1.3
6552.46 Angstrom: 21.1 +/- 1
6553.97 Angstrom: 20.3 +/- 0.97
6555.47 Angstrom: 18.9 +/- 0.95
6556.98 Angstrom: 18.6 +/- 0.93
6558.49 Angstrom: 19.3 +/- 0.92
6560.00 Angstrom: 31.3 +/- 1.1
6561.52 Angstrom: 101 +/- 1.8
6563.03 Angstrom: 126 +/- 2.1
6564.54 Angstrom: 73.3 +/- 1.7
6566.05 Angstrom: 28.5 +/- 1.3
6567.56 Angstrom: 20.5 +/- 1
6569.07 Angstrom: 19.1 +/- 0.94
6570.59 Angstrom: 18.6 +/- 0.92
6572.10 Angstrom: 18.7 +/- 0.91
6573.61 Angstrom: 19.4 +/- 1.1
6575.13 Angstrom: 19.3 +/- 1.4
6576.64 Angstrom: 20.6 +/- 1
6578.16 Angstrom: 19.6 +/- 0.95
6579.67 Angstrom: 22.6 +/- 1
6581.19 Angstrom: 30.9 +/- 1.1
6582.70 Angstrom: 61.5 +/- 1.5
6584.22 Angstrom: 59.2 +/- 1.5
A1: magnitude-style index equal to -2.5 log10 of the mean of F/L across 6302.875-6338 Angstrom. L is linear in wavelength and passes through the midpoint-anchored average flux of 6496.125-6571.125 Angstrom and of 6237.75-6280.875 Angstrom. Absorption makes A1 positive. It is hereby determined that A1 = 0.05 mag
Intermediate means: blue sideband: 19.4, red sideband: 25.7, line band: 19.8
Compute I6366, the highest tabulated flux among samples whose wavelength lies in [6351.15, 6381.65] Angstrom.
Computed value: 21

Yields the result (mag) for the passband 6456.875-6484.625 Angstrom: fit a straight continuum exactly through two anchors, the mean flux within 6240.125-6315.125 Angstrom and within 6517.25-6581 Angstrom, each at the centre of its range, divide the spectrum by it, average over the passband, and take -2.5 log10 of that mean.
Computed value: 0.239 mag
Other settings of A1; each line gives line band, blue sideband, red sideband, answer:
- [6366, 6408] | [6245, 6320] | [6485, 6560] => 0.02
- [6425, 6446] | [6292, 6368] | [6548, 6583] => 0.26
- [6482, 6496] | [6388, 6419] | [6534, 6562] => 0.21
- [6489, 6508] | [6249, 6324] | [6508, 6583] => 0.34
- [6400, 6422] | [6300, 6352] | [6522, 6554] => 0.05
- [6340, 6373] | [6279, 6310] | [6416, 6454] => 0.03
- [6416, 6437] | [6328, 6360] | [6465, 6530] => -0.01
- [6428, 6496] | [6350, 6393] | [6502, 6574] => 0.16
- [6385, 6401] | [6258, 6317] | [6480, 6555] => 0.02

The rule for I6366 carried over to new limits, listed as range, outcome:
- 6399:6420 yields 20.7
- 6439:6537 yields 22.3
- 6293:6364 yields 23.2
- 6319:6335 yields 21.5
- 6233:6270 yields 21.8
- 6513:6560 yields 35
